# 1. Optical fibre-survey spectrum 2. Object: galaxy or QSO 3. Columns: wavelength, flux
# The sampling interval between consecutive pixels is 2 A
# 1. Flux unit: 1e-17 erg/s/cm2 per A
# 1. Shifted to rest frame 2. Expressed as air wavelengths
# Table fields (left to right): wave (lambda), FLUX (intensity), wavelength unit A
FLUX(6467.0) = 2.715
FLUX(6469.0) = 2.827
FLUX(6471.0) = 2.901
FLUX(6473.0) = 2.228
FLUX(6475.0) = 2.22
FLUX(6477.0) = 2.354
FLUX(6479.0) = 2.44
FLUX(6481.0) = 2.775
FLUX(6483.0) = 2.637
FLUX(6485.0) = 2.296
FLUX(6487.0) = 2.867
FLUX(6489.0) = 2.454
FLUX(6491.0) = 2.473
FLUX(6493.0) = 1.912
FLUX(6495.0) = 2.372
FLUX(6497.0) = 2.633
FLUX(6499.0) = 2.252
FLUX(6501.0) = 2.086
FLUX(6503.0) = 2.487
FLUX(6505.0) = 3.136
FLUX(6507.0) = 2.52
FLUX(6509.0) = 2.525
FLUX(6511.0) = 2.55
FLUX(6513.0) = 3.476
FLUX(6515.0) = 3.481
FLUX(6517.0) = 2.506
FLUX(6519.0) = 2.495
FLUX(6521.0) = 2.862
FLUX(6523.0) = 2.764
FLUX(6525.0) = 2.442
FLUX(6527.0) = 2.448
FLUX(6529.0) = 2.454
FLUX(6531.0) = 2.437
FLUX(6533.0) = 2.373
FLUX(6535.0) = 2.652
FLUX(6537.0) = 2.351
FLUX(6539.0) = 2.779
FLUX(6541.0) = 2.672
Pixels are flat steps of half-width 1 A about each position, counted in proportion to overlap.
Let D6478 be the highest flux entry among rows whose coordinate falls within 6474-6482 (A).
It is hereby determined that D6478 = 2.775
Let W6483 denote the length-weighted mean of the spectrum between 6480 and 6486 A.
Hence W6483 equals 2.57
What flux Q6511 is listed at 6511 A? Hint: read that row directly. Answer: 2.55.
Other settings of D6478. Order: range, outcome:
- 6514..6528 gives 3.481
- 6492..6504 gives 2.633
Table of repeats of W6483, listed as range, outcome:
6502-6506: 2.81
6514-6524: 2.82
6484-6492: 2.52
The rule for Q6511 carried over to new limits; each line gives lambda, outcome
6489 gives 2.454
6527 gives 2.448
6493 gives 1.912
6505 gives 3.136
